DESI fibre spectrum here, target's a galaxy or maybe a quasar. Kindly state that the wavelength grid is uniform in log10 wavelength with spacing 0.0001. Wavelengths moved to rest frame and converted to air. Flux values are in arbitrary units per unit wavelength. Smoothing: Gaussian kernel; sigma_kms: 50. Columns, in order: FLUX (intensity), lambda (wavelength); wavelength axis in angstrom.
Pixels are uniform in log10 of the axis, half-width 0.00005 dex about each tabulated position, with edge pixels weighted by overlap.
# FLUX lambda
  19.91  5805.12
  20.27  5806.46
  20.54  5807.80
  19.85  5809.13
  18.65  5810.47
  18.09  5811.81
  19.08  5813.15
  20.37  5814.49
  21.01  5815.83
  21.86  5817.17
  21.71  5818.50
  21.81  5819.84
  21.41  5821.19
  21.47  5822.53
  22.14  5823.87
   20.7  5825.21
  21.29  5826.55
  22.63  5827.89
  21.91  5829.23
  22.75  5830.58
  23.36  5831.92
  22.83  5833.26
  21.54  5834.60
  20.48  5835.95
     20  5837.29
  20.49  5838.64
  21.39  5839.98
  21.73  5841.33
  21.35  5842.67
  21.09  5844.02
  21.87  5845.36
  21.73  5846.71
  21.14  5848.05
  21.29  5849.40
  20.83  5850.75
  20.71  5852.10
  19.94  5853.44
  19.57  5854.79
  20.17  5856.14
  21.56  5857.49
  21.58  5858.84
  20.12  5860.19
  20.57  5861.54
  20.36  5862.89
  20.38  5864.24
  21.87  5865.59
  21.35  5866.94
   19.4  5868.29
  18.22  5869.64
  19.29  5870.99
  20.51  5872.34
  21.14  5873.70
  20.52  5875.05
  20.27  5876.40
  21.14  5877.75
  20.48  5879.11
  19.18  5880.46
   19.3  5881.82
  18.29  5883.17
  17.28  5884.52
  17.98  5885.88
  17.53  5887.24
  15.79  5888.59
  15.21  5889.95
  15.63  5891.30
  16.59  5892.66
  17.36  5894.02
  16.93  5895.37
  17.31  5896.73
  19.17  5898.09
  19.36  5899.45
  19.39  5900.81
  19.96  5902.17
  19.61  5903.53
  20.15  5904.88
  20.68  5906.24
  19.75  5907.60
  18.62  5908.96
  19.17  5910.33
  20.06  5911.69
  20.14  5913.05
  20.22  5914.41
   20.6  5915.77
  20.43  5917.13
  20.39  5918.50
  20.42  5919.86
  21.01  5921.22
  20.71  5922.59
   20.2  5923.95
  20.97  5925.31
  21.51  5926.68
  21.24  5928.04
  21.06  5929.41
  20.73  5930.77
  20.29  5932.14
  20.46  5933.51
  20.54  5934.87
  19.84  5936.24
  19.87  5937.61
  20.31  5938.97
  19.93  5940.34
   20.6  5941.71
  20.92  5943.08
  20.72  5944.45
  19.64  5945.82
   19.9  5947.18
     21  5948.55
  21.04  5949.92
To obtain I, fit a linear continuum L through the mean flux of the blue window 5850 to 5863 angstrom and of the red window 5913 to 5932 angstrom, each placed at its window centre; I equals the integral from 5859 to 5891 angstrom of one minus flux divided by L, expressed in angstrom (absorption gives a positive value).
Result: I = 1.9 angstrom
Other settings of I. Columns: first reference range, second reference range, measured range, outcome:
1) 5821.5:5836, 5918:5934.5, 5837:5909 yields 5.84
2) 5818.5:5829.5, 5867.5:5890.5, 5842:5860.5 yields -0.57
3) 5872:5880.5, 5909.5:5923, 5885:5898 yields 2.30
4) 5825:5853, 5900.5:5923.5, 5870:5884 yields 0.55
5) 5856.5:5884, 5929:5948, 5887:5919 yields 2.43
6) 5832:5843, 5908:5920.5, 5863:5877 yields 0.32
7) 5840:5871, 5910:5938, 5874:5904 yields 3.23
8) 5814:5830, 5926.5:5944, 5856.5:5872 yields 0.55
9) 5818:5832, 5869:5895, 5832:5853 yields -0.46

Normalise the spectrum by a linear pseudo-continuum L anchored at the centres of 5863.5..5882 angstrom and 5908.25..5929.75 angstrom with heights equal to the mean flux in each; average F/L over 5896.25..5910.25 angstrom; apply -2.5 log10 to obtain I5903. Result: 0.05 mag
